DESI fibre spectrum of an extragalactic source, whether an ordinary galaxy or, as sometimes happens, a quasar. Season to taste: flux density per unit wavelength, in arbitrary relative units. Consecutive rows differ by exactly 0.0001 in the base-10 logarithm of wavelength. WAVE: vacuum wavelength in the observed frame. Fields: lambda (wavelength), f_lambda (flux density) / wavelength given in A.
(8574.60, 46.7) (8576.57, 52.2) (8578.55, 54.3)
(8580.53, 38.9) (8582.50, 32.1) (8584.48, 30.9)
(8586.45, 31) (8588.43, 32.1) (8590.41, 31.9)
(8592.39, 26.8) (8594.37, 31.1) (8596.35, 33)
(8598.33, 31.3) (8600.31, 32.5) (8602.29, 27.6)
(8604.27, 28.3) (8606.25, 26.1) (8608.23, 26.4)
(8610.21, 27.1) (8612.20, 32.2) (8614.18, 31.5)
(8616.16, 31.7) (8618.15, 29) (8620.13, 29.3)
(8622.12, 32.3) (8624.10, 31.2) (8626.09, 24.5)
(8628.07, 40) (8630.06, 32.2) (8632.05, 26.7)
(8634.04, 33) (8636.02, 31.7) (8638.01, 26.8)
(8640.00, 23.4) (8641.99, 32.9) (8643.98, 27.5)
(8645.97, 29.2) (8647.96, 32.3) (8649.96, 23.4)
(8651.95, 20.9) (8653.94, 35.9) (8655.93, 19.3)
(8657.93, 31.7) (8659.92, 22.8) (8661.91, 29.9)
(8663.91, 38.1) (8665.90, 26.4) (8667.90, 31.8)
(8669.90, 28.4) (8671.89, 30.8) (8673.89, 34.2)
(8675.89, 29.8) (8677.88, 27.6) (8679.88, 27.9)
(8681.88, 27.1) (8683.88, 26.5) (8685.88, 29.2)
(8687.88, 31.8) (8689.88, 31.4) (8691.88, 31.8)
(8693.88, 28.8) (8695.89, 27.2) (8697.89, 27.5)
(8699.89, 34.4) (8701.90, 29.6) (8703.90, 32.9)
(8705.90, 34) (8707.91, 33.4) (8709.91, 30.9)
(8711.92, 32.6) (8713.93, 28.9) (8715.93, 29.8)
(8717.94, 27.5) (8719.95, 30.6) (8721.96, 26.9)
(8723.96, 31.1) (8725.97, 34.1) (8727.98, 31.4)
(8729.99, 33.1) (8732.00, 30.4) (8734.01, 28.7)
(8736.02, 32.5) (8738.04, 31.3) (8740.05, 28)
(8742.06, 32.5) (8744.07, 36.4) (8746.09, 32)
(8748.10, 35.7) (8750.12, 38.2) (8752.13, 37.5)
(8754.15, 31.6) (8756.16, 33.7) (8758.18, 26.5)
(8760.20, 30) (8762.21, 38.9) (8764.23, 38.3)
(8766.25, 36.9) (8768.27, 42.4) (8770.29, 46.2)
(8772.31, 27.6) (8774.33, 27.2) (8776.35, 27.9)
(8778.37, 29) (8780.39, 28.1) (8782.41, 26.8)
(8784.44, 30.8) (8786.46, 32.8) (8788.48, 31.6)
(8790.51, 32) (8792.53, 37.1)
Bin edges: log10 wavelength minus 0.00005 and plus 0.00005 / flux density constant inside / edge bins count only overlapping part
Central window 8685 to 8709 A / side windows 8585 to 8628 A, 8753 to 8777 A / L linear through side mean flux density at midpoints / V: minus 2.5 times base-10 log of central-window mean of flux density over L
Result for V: 0.046 mag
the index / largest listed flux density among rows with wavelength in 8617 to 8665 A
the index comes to 40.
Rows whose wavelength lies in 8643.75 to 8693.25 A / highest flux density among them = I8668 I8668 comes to 38.1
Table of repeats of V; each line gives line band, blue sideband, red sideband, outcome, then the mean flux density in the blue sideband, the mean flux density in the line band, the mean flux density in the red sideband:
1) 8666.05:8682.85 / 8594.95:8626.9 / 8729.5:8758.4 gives 0.056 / 29.7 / 29.5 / 32.7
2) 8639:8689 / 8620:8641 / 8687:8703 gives 0.054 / 30.1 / 28.8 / 30.3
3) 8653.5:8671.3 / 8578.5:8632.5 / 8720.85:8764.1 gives 0.090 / 31.1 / 29.2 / 32.5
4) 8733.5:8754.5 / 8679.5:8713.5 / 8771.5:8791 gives -0.119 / 30.4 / 33.3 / 29.3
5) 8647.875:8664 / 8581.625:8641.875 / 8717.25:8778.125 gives 0.132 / 30.2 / 27.5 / 32.8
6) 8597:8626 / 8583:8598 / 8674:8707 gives 0.042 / 31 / 29.6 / 30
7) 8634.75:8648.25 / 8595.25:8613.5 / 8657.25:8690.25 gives 0.019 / 29.4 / 29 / 29.7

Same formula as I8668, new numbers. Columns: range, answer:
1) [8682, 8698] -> 31.8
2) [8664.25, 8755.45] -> 38.2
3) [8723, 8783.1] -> 46.2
